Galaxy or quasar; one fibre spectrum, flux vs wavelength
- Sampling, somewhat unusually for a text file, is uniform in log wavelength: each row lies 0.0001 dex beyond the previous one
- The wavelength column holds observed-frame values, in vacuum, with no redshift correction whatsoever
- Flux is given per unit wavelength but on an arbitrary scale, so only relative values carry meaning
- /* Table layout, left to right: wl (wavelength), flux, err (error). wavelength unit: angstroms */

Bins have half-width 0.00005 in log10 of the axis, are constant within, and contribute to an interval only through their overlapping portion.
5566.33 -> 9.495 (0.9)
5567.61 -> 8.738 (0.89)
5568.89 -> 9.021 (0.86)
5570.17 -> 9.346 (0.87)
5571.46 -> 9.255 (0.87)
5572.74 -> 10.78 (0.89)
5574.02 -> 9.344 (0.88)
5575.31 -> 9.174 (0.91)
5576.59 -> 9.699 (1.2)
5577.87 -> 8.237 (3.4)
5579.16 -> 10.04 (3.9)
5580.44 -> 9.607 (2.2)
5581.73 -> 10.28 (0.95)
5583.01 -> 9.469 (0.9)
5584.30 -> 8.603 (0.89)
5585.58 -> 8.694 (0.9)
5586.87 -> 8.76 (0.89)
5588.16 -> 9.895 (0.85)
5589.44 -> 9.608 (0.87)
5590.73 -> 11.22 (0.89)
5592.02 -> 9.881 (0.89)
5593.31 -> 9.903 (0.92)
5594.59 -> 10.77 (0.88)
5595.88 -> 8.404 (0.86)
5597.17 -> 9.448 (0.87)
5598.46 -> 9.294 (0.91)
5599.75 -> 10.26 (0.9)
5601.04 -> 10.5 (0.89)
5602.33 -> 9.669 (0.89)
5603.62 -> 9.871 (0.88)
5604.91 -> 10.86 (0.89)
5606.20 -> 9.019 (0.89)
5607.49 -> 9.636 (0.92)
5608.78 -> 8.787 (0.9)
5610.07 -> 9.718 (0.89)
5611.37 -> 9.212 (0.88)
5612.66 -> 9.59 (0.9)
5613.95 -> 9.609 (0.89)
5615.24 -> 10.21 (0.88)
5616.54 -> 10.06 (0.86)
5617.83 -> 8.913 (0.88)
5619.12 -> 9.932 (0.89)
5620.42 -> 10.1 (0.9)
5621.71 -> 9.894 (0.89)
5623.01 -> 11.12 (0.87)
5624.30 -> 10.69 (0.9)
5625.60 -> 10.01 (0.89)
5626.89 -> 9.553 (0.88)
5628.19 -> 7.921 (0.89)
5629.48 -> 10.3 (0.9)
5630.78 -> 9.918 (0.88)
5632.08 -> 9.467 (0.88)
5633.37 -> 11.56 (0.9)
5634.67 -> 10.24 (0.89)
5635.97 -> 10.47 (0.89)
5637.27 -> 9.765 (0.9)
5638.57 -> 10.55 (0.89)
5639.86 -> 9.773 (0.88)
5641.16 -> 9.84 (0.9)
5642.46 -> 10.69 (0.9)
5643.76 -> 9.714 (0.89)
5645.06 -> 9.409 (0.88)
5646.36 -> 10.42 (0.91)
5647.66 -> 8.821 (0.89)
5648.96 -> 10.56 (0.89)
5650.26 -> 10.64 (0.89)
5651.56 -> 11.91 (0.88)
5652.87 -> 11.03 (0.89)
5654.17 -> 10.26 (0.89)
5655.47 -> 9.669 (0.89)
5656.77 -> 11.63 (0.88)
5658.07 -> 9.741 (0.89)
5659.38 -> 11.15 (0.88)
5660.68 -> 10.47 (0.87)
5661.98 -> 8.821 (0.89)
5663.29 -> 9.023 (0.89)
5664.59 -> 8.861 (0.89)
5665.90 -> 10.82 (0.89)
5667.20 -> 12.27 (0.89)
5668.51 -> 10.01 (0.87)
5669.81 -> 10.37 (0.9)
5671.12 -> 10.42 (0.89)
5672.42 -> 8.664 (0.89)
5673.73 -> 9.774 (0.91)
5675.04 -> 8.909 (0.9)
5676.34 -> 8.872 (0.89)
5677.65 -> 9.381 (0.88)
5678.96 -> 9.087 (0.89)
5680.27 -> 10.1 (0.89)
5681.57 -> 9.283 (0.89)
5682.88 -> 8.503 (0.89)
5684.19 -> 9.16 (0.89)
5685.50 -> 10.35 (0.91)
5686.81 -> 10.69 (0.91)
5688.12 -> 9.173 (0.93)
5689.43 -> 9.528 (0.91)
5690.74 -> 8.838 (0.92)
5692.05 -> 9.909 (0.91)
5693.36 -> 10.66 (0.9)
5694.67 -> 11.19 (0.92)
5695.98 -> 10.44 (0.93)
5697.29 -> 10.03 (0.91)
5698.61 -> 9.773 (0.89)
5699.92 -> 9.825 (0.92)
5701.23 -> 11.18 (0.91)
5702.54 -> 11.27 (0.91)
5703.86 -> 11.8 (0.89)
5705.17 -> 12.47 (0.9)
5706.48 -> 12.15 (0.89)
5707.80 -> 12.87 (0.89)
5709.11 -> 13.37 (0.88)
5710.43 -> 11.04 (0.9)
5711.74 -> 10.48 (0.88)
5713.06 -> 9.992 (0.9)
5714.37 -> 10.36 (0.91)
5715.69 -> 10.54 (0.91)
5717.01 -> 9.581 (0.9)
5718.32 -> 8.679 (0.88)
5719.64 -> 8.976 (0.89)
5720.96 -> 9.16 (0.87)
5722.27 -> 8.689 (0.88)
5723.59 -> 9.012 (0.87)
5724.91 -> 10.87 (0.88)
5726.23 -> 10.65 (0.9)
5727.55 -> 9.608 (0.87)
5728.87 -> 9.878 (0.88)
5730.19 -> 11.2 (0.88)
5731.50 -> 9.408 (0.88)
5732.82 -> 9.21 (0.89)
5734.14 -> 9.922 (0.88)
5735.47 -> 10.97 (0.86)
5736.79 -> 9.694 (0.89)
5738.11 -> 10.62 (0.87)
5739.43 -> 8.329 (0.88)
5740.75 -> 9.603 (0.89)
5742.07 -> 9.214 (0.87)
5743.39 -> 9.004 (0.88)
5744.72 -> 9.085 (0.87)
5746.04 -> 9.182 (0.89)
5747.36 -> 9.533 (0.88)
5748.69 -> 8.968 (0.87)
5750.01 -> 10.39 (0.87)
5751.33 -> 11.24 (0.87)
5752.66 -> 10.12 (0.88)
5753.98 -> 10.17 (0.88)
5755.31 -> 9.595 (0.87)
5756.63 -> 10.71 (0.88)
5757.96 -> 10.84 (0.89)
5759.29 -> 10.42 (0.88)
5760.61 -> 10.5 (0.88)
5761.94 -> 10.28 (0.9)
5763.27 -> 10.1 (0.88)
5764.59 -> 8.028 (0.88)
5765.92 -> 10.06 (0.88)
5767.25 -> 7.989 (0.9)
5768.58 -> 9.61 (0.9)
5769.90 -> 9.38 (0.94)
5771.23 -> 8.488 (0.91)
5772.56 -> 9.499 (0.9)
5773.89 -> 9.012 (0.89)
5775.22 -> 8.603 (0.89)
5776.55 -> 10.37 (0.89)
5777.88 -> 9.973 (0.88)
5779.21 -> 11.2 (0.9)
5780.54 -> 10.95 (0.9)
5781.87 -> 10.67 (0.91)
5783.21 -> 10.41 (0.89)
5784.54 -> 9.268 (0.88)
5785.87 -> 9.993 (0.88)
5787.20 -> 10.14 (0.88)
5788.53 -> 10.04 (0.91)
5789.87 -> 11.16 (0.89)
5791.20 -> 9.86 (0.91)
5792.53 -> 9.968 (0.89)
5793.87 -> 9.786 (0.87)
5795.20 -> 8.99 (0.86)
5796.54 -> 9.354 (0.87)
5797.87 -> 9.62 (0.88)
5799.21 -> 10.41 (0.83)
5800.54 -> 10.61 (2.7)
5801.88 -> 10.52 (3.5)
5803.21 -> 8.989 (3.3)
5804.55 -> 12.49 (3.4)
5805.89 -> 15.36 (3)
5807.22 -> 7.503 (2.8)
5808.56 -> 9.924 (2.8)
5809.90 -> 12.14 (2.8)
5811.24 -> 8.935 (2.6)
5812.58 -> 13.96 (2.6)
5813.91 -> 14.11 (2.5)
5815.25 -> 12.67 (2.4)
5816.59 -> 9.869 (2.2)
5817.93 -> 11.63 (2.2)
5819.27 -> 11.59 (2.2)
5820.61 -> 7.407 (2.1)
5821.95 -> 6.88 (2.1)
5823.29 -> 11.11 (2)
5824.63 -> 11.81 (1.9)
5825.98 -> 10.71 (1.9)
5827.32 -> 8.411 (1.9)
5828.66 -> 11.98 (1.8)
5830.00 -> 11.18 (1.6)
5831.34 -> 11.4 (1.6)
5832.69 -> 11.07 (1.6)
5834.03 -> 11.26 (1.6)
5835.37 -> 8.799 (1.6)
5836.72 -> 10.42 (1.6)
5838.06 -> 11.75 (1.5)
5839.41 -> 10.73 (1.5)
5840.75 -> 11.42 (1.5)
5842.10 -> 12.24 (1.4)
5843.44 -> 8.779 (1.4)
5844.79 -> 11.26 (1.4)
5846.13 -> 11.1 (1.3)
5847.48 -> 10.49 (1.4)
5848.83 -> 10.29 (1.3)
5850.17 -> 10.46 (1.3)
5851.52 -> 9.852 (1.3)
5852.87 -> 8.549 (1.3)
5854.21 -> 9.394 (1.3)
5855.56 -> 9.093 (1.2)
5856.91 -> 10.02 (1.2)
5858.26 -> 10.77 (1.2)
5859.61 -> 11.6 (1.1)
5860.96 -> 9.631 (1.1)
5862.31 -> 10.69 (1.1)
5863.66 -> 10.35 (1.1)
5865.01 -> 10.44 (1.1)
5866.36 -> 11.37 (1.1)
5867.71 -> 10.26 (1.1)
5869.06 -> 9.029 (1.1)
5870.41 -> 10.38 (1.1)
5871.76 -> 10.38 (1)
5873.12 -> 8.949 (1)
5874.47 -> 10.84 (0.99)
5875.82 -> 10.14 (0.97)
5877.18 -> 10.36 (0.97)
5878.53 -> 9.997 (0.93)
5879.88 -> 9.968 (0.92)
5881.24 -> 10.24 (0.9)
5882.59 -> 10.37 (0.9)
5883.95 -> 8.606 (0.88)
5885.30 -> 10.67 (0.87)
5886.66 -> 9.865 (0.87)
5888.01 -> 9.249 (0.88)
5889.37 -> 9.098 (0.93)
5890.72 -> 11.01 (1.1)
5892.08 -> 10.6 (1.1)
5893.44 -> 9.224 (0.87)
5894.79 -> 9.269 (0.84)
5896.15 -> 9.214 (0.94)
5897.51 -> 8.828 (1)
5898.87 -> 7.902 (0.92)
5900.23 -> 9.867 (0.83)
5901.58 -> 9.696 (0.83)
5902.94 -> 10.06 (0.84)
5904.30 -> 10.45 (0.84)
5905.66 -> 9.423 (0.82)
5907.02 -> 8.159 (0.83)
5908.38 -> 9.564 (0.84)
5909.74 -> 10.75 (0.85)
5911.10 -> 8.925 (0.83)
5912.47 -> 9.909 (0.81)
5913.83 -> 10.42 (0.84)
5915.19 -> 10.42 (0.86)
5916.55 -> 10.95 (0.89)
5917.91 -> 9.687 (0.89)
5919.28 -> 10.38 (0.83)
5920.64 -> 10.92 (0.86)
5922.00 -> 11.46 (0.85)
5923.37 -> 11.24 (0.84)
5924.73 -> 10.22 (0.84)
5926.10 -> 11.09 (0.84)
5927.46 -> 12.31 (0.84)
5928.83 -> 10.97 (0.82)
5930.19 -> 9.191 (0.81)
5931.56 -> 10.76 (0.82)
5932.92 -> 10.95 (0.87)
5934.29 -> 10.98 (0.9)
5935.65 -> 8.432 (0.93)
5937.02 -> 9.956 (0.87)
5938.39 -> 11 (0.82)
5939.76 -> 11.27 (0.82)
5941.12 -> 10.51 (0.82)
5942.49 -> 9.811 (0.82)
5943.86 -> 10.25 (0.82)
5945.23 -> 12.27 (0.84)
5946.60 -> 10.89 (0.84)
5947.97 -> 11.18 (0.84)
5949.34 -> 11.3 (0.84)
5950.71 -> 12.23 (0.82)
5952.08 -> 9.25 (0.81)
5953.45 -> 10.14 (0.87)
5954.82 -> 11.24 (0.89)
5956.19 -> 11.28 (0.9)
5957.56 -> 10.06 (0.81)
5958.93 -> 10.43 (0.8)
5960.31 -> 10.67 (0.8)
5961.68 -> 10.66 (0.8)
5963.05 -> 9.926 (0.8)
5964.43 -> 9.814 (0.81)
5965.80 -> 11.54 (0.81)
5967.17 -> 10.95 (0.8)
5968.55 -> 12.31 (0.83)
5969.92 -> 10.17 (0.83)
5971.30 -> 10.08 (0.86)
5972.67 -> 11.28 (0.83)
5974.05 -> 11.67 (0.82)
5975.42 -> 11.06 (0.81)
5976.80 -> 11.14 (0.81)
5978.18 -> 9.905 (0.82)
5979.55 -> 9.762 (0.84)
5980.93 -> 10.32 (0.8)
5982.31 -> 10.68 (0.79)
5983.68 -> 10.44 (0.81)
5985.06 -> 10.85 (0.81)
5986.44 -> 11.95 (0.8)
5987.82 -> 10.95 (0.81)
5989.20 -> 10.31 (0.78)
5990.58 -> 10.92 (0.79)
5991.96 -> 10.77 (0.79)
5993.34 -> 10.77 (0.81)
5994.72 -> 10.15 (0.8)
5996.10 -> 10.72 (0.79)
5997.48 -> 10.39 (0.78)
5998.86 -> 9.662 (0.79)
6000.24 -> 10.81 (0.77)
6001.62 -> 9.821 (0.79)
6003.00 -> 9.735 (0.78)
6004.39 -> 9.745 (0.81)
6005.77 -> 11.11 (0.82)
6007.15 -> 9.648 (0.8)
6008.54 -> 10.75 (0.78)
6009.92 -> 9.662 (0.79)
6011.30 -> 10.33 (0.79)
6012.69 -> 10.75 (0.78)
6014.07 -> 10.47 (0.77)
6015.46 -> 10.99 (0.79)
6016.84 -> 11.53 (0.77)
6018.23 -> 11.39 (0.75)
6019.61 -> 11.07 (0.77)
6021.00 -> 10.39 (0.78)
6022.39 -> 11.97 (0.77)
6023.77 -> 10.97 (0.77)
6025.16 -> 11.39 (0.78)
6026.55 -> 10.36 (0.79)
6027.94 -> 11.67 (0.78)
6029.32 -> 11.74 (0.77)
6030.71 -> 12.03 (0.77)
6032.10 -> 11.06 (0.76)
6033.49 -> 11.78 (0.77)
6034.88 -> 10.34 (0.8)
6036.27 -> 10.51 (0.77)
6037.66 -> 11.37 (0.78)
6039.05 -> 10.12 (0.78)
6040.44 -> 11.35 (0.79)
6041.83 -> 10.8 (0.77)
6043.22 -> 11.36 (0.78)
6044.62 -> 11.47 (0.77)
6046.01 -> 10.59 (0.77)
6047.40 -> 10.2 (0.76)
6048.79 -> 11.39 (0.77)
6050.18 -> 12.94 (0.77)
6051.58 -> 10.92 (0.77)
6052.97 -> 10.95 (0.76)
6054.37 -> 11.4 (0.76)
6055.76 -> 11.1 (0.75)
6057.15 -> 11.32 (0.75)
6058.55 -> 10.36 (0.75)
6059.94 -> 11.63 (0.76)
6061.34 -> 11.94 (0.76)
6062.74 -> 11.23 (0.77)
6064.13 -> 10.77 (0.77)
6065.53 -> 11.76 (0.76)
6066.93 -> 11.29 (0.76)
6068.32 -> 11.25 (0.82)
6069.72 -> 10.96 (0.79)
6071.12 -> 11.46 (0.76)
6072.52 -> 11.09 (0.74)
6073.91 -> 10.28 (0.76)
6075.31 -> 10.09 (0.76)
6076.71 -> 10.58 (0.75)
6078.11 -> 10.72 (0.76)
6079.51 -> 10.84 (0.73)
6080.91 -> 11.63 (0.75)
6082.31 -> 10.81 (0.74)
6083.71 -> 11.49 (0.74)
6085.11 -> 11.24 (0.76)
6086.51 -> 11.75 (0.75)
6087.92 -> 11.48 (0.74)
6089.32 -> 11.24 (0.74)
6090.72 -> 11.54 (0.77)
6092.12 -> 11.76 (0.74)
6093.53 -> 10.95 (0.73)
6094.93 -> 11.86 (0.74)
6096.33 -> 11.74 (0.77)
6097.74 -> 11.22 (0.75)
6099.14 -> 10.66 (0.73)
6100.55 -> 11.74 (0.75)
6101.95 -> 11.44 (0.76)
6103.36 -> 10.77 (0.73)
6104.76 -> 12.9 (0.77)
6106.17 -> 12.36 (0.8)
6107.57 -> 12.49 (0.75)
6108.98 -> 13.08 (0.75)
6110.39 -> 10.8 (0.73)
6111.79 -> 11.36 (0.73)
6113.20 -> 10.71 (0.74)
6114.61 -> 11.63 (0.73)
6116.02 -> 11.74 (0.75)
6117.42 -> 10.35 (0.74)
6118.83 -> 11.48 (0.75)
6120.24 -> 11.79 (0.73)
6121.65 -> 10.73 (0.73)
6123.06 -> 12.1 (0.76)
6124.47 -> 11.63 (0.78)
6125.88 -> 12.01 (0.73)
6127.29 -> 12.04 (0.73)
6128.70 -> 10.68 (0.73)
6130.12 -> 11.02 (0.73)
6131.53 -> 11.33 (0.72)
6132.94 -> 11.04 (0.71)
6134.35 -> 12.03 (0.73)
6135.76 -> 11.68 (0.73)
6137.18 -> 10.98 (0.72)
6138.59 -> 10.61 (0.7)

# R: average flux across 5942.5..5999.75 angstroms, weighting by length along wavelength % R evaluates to 10.7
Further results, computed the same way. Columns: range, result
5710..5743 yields 9.81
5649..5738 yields 10.2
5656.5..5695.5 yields 9.84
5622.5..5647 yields 10.1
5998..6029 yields 10.7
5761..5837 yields 10.3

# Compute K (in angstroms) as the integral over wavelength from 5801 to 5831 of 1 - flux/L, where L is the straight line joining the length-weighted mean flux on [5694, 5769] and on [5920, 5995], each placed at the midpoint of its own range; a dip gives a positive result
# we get -1.48 angstroms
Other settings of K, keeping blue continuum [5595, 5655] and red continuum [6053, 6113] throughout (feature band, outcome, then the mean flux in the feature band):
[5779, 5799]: 0.7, 10.1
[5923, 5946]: 0.5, 10.7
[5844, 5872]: 1.1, 10.3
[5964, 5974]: 0.0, 11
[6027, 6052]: 0.0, 11.2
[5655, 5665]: 0.1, 9.95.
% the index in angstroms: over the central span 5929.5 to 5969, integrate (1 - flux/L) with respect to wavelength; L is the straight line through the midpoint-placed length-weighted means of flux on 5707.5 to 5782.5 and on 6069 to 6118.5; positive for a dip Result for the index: 0.3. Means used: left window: 9.91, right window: 11.3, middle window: 10.7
